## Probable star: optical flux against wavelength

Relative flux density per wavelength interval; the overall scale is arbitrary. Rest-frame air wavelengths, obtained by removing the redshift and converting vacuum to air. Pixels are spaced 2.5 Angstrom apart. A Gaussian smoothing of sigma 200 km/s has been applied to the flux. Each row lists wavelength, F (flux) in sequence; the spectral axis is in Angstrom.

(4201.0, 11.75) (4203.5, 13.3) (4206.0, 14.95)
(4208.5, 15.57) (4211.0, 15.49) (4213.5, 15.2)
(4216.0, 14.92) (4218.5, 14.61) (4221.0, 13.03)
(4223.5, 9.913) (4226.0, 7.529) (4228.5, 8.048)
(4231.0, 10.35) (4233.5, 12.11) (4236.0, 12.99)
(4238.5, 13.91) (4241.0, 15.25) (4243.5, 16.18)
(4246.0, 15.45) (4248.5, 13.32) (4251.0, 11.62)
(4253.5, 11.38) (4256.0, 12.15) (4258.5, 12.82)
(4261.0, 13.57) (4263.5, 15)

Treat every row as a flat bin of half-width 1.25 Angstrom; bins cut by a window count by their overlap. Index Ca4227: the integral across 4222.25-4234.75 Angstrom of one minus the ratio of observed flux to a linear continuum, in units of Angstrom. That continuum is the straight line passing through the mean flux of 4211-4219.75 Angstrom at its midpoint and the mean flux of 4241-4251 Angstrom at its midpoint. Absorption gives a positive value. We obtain 4.4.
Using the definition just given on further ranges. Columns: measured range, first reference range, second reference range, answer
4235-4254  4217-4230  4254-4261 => -3.3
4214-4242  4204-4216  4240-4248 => 5.8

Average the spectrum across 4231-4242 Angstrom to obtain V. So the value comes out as 13.2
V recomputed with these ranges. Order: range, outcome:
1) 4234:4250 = 14.4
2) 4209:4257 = 12.9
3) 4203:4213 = 15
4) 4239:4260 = 13.5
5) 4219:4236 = 10.6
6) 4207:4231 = 12.6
